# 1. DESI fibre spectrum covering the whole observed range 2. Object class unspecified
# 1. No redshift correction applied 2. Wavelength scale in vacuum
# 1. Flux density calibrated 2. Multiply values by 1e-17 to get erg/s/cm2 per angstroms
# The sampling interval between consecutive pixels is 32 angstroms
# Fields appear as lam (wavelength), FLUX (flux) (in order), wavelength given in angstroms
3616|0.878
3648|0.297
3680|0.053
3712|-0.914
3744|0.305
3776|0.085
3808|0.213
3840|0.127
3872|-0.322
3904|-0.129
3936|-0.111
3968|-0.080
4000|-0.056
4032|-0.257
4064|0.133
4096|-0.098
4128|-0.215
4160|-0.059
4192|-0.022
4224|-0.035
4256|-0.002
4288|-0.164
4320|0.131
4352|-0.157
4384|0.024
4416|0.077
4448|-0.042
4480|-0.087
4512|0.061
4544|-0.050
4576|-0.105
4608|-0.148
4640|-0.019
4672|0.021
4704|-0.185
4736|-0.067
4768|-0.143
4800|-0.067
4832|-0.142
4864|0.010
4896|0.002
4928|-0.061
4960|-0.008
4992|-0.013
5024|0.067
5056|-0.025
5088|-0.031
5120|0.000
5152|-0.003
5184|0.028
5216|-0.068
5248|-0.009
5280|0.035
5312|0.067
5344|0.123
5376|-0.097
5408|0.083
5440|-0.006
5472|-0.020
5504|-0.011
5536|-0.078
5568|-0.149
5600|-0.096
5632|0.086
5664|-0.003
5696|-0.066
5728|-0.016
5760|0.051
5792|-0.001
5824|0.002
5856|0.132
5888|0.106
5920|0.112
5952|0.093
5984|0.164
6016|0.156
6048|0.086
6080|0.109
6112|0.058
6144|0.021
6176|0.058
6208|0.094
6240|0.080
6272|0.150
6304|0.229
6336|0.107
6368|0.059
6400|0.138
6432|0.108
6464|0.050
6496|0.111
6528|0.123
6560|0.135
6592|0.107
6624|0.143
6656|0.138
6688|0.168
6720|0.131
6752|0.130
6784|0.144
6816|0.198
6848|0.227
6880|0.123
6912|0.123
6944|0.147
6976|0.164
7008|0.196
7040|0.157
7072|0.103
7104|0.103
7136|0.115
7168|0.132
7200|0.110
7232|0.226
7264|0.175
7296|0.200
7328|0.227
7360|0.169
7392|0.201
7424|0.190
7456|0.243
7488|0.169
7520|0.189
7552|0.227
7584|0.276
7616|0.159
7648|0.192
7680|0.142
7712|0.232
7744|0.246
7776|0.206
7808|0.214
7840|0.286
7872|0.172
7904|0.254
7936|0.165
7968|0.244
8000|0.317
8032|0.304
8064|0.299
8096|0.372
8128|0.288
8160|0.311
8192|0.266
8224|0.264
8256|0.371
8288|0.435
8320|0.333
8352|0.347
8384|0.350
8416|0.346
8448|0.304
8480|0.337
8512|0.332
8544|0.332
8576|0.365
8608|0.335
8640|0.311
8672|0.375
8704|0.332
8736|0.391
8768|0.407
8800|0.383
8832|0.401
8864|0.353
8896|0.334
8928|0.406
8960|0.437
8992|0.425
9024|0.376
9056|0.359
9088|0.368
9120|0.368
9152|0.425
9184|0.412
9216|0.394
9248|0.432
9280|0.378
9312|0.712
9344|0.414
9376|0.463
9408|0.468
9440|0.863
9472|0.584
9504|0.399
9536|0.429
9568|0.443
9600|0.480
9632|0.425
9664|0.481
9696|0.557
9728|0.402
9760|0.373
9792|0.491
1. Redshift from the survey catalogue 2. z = 1.001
